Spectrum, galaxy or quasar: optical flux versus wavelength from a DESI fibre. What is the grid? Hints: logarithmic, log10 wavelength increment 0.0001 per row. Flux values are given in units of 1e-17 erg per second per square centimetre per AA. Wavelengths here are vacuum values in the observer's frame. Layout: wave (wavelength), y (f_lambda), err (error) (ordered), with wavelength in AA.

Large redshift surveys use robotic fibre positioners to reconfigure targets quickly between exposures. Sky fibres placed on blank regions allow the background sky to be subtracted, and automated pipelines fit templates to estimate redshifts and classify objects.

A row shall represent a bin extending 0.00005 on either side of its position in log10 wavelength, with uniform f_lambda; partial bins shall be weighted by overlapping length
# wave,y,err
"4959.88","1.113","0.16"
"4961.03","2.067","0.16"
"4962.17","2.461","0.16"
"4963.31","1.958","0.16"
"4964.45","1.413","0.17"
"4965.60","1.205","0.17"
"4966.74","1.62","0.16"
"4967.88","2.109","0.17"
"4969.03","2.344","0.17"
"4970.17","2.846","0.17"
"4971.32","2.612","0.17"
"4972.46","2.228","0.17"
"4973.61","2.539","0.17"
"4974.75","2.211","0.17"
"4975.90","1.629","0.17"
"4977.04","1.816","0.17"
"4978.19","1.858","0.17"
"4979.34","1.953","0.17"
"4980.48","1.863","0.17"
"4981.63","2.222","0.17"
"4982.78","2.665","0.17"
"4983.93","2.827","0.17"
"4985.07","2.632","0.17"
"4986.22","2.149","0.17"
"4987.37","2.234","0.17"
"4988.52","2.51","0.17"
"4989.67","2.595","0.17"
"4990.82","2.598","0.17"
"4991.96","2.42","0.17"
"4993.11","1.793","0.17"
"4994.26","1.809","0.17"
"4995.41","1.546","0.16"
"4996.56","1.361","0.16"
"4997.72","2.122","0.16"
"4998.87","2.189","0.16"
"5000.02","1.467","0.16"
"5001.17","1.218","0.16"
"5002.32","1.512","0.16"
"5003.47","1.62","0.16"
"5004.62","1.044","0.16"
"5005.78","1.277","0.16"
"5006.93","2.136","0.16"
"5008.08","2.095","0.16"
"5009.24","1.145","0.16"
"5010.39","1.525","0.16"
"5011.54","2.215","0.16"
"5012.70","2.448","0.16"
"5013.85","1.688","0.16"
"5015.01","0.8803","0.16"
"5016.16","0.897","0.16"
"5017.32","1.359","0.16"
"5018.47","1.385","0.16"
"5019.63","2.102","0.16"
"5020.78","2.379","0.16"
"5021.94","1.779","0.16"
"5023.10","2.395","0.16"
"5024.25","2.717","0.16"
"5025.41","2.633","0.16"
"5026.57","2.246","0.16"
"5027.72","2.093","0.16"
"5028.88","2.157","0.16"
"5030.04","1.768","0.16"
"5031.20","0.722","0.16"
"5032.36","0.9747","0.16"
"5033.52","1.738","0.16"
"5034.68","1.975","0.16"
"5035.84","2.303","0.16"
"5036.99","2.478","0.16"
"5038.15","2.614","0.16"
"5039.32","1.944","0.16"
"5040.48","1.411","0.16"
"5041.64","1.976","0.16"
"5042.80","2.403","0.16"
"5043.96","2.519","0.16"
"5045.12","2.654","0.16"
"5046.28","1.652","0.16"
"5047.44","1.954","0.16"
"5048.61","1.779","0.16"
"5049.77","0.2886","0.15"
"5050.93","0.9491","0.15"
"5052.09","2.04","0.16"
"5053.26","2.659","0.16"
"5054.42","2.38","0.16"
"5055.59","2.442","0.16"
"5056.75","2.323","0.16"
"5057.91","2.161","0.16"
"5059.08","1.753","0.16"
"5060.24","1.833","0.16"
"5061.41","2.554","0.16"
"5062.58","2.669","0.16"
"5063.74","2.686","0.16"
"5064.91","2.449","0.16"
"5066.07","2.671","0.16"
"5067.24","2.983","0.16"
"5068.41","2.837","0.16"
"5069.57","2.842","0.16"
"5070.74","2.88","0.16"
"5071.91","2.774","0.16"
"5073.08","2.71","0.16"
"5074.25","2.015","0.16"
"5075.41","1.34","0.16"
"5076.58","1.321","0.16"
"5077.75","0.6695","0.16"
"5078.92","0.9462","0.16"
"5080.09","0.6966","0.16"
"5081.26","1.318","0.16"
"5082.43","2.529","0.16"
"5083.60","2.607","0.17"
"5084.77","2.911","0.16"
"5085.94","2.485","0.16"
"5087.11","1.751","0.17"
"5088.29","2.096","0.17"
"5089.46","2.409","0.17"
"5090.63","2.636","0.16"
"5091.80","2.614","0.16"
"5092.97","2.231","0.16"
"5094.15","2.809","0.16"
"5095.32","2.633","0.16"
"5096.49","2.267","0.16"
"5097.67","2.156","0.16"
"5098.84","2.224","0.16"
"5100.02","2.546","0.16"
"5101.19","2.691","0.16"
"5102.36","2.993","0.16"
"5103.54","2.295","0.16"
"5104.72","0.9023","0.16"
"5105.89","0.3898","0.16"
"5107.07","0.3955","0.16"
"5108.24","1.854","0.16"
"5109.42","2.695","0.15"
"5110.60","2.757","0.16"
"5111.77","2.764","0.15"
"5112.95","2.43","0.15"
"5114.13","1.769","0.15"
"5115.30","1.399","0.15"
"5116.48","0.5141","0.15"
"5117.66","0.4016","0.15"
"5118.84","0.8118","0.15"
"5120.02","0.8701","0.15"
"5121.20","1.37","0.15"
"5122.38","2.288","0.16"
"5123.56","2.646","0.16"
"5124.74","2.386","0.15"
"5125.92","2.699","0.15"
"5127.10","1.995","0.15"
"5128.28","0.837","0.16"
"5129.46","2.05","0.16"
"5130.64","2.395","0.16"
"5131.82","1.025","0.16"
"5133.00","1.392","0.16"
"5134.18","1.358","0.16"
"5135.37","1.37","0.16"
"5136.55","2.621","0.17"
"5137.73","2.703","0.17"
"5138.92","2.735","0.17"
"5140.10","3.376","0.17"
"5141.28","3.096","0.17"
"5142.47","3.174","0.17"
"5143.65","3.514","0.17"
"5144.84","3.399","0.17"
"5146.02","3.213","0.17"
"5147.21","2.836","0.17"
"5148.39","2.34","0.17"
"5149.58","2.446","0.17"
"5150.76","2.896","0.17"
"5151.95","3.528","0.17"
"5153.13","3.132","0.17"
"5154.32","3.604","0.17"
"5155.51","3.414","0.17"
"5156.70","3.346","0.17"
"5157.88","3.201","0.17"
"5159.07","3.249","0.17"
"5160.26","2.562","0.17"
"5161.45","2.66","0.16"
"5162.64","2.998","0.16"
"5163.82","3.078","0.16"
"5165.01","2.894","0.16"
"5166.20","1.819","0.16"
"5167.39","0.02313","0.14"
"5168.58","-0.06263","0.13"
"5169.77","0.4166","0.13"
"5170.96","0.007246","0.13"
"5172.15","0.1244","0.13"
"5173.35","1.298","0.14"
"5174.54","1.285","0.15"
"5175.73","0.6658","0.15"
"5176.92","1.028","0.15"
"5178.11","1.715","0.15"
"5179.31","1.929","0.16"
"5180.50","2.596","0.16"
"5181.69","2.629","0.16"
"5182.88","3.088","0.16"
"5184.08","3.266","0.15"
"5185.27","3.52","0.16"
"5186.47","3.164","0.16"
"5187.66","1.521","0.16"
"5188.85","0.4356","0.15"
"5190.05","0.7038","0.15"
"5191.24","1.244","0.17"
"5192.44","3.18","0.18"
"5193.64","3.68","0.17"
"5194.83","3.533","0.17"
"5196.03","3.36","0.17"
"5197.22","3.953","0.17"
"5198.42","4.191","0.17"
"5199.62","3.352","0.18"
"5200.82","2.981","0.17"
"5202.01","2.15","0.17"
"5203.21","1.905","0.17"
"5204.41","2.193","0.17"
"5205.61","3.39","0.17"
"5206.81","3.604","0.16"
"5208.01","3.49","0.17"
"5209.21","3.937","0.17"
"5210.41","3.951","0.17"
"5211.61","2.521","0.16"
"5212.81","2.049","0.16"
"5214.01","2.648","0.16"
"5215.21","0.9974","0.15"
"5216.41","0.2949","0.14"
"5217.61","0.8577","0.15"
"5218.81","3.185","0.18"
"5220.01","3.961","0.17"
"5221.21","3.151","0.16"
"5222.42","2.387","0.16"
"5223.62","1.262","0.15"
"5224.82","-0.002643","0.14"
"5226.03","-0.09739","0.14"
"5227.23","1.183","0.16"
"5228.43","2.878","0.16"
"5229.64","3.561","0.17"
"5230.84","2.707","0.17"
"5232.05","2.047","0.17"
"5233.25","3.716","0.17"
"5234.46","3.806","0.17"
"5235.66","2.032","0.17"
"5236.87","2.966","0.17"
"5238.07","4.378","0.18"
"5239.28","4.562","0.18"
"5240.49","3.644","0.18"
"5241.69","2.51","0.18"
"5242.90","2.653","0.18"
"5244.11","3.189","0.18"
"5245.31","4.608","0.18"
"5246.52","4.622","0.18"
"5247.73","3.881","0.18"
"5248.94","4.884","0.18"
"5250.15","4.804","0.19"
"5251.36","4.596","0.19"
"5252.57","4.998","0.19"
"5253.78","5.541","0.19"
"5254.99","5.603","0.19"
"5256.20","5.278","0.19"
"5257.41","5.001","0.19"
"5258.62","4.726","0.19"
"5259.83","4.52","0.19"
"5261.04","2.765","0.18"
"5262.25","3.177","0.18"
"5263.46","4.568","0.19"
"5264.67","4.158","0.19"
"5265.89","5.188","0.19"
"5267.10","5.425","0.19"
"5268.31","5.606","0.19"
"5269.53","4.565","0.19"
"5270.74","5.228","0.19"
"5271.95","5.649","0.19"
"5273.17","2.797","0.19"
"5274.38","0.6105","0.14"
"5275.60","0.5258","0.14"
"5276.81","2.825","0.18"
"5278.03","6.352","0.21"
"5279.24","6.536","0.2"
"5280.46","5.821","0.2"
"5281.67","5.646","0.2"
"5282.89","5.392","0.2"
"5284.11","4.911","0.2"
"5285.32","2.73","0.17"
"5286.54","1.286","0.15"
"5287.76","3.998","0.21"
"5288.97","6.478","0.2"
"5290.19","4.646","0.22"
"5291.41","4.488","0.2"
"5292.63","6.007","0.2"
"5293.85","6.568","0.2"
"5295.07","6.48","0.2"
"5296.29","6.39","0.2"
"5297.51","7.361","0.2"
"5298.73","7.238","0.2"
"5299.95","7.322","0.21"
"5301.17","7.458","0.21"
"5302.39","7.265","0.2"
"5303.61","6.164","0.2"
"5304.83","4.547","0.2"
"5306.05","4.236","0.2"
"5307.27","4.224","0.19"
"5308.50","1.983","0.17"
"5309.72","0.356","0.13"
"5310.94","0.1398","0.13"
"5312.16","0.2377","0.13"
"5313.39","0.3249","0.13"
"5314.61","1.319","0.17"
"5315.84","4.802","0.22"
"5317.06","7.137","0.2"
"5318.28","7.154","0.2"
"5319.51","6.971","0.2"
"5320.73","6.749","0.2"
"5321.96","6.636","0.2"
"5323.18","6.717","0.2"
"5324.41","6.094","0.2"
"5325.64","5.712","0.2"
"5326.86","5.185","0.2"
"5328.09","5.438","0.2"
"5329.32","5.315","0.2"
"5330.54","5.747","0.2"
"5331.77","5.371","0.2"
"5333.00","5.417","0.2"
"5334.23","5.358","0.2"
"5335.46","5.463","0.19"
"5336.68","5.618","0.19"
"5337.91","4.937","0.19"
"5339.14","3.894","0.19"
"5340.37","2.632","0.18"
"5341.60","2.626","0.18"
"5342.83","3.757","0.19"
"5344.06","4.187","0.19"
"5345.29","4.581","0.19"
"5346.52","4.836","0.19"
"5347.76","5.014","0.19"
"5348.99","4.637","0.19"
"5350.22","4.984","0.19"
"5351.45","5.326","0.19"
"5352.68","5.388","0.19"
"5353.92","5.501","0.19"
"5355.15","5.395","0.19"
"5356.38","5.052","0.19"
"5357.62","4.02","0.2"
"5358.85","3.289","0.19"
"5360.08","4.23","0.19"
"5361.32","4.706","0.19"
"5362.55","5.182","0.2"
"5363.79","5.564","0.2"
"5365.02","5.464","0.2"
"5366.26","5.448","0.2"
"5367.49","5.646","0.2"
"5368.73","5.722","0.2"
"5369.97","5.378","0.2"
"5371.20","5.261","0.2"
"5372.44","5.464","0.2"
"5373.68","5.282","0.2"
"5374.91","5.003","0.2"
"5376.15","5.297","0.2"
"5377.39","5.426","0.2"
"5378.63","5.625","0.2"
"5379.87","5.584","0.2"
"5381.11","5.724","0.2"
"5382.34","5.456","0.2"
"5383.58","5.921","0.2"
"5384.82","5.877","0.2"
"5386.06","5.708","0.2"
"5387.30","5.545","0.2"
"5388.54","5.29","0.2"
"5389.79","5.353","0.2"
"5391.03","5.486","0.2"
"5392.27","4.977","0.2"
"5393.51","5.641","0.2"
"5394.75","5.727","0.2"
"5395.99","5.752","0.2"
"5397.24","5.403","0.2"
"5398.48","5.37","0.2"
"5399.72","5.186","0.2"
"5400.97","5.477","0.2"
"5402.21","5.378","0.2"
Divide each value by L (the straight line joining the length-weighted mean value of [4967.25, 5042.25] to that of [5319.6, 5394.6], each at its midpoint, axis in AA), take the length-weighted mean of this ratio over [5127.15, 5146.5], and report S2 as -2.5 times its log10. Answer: 0.32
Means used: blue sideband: 1.97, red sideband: 5.22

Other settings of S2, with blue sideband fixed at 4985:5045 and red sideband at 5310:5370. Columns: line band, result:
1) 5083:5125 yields 0.30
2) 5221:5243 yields 0.43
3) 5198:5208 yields 0.20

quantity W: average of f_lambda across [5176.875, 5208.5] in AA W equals 2.69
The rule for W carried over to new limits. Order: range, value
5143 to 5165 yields 3.07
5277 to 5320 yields 4.83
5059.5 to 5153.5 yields 2.2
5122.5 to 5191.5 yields 2.22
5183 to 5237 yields 2.55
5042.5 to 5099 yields 2.17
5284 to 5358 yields 4.88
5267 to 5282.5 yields 4.41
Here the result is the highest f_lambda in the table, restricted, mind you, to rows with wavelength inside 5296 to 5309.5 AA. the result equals 7.458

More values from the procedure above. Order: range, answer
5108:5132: 2.764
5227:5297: 6.568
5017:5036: 2.717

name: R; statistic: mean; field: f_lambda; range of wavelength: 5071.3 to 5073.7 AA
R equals 2.73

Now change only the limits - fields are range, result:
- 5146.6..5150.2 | 2.55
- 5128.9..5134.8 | 1.64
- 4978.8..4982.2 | 2.02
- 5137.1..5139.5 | 2.71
